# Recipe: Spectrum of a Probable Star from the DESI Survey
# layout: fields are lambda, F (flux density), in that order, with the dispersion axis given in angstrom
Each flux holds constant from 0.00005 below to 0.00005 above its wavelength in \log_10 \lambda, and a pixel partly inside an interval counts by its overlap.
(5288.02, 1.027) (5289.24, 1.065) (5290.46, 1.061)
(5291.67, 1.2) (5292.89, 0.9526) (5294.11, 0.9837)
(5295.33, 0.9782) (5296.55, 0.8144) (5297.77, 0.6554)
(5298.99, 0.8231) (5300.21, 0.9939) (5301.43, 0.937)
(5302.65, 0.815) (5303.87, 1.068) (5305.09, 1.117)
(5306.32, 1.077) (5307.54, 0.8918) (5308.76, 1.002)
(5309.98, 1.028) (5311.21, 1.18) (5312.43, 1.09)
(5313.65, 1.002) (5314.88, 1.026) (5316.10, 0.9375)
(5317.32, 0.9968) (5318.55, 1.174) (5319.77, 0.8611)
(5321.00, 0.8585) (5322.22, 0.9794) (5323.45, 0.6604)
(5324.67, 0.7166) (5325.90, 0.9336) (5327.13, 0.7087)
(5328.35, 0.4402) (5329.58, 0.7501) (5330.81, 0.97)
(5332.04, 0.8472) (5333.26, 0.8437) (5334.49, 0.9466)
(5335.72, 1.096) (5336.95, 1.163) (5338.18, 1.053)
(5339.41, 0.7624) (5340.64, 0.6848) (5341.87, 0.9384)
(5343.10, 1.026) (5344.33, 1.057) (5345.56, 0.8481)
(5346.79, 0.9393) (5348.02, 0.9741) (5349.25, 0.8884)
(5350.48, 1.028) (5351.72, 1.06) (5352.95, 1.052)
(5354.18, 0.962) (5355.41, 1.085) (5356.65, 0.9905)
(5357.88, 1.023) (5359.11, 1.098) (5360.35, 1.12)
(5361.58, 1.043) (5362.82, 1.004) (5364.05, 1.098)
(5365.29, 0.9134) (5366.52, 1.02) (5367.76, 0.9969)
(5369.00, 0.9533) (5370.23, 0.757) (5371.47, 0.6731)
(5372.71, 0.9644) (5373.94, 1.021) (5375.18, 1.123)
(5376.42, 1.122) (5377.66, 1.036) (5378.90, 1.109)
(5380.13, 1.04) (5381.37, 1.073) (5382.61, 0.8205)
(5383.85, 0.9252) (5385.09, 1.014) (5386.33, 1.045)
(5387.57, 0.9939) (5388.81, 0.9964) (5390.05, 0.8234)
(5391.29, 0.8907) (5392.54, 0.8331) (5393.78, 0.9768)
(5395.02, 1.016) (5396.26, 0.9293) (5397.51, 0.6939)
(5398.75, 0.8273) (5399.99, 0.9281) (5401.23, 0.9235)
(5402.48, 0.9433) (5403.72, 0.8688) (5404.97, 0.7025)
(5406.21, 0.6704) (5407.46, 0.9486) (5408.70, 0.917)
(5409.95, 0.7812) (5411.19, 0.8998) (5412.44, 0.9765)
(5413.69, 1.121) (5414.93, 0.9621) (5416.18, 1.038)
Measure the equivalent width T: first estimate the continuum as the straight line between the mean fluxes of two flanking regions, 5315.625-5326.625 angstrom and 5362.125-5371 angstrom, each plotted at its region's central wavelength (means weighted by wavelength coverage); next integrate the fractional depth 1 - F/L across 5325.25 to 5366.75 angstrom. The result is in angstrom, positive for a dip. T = -0.82 angstrom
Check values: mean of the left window 0.899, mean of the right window 0.959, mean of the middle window 0.951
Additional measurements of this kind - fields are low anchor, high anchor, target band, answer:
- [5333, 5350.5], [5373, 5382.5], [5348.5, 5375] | 0.5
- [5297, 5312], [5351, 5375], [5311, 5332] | 1.8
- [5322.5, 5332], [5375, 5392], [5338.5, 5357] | -2.4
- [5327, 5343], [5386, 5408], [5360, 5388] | -3.5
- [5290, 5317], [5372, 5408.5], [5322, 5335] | 2.4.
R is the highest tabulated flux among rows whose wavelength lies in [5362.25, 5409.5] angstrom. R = 1.123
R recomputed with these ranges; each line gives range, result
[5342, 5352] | 1.06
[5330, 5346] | 1.163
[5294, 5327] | 1.18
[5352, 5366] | 1.12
